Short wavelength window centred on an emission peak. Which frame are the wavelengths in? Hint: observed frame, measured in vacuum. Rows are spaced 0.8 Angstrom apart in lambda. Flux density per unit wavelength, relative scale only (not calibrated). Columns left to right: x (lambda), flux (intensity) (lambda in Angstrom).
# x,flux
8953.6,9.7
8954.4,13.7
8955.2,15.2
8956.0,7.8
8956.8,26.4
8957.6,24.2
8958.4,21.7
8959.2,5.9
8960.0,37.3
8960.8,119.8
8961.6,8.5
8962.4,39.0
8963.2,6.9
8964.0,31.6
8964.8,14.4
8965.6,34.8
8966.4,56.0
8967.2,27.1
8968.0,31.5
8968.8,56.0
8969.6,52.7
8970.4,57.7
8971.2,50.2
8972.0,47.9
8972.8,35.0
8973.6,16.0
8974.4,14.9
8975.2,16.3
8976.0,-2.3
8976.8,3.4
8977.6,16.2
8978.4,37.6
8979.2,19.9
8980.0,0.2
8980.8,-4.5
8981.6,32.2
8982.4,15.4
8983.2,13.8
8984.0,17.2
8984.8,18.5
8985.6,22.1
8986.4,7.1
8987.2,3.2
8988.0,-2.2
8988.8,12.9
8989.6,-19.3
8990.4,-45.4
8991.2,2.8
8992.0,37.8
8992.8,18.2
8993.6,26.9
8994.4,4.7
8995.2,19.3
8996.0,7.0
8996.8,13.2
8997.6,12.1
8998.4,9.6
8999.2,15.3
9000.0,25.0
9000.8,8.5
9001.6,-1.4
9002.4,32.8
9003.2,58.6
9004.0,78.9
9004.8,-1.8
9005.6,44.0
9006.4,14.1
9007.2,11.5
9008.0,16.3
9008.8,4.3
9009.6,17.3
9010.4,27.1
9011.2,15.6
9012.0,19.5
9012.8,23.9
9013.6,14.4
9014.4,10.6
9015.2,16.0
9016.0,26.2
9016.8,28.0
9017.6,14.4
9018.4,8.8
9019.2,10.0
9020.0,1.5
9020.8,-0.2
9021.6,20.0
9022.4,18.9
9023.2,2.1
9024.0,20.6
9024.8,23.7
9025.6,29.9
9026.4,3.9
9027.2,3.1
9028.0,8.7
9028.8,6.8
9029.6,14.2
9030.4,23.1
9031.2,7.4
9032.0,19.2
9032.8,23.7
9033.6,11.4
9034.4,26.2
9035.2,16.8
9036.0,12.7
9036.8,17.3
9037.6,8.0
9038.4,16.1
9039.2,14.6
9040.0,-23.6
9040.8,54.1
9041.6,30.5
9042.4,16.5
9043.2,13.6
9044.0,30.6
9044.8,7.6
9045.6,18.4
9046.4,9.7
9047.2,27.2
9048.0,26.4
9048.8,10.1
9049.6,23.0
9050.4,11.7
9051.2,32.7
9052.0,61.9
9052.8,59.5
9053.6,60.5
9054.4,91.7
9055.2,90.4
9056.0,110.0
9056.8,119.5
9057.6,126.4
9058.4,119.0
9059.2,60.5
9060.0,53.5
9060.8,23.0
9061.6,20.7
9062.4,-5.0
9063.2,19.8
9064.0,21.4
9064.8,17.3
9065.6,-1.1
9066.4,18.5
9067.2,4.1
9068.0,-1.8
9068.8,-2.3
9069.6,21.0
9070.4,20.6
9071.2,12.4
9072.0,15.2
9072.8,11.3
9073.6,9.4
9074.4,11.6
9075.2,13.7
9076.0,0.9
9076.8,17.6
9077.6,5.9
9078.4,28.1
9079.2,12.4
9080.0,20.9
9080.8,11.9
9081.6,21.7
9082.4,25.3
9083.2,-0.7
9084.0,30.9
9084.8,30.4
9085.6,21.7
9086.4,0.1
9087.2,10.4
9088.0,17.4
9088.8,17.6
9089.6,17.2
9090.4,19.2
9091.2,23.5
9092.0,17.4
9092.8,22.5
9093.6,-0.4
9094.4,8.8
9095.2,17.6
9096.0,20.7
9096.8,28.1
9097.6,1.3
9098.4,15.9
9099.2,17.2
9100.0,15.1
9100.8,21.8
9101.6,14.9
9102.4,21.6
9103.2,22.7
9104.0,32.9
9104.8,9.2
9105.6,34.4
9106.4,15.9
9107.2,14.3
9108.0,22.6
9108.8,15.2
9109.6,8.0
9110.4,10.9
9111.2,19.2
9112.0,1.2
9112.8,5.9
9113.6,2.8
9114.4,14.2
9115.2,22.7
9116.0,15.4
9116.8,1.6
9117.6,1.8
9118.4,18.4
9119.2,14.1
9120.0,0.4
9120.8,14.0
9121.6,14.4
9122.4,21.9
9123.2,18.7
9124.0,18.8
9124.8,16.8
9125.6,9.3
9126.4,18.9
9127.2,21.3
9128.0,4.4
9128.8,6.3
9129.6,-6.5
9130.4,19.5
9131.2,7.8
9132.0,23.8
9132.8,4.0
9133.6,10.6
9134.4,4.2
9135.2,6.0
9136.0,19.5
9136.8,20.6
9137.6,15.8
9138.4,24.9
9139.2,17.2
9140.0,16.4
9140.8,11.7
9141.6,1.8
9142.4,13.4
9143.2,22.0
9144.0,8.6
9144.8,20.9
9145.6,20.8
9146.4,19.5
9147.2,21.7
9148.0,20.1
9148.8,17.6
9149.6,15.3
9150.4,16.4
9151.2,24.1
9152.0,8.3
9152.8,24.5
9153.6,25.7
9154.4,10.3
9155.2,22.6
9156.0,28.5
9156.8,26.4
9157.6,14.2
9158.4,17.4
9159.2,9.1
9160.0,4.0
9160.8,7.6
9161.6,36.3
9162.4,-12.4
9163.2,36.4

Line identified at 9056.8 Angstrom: [O III] 5007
